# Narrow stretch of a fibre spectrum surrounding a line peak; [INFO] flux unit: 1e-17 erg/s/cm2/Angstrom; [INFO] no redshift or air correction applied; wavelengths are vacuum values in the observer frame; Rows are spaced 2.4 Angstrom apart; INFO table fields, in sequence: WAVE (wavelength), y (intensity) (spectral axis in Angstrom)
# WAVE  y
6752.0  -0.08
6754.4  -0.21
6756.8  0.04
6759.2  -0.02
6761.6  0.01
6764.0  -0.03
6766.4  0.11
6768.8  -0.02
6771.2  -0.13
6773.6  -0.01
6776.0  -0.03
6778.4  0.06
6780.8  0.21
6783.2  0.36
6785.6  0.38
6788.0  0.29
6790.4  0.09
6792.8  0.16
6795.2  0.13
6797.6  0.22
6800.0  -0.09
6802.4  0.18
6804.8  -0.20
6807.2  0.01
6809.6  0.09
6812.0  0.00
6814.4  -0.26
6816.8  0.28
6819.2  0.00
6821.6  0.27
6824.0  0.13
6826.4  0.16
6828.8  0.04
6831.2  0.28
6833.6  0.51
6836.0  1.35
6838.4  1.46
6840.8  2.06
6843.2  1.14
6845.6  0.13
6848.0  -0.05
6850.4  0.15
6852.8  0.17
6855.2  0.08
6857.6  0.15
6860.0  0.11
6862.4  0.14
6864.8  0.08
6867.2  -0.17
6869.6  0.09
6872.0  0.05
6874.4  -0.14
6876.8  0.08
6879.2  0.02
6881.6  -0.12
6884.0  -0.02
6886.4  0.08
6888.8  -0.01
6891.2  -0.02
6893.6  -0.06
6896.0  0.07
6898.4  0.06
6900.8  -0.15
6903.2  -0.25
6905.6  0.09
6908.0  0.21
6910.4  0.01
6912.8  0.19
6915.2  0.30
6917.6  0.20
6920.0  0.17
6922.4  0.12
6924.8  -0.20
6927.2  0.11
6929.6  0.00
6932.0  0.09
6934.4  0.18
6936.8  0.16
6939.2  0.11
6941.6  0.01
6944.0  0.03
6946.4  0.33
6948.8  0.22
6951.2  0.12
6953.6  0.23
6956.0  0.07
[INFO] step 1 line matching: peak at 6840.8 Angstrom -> [O II]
